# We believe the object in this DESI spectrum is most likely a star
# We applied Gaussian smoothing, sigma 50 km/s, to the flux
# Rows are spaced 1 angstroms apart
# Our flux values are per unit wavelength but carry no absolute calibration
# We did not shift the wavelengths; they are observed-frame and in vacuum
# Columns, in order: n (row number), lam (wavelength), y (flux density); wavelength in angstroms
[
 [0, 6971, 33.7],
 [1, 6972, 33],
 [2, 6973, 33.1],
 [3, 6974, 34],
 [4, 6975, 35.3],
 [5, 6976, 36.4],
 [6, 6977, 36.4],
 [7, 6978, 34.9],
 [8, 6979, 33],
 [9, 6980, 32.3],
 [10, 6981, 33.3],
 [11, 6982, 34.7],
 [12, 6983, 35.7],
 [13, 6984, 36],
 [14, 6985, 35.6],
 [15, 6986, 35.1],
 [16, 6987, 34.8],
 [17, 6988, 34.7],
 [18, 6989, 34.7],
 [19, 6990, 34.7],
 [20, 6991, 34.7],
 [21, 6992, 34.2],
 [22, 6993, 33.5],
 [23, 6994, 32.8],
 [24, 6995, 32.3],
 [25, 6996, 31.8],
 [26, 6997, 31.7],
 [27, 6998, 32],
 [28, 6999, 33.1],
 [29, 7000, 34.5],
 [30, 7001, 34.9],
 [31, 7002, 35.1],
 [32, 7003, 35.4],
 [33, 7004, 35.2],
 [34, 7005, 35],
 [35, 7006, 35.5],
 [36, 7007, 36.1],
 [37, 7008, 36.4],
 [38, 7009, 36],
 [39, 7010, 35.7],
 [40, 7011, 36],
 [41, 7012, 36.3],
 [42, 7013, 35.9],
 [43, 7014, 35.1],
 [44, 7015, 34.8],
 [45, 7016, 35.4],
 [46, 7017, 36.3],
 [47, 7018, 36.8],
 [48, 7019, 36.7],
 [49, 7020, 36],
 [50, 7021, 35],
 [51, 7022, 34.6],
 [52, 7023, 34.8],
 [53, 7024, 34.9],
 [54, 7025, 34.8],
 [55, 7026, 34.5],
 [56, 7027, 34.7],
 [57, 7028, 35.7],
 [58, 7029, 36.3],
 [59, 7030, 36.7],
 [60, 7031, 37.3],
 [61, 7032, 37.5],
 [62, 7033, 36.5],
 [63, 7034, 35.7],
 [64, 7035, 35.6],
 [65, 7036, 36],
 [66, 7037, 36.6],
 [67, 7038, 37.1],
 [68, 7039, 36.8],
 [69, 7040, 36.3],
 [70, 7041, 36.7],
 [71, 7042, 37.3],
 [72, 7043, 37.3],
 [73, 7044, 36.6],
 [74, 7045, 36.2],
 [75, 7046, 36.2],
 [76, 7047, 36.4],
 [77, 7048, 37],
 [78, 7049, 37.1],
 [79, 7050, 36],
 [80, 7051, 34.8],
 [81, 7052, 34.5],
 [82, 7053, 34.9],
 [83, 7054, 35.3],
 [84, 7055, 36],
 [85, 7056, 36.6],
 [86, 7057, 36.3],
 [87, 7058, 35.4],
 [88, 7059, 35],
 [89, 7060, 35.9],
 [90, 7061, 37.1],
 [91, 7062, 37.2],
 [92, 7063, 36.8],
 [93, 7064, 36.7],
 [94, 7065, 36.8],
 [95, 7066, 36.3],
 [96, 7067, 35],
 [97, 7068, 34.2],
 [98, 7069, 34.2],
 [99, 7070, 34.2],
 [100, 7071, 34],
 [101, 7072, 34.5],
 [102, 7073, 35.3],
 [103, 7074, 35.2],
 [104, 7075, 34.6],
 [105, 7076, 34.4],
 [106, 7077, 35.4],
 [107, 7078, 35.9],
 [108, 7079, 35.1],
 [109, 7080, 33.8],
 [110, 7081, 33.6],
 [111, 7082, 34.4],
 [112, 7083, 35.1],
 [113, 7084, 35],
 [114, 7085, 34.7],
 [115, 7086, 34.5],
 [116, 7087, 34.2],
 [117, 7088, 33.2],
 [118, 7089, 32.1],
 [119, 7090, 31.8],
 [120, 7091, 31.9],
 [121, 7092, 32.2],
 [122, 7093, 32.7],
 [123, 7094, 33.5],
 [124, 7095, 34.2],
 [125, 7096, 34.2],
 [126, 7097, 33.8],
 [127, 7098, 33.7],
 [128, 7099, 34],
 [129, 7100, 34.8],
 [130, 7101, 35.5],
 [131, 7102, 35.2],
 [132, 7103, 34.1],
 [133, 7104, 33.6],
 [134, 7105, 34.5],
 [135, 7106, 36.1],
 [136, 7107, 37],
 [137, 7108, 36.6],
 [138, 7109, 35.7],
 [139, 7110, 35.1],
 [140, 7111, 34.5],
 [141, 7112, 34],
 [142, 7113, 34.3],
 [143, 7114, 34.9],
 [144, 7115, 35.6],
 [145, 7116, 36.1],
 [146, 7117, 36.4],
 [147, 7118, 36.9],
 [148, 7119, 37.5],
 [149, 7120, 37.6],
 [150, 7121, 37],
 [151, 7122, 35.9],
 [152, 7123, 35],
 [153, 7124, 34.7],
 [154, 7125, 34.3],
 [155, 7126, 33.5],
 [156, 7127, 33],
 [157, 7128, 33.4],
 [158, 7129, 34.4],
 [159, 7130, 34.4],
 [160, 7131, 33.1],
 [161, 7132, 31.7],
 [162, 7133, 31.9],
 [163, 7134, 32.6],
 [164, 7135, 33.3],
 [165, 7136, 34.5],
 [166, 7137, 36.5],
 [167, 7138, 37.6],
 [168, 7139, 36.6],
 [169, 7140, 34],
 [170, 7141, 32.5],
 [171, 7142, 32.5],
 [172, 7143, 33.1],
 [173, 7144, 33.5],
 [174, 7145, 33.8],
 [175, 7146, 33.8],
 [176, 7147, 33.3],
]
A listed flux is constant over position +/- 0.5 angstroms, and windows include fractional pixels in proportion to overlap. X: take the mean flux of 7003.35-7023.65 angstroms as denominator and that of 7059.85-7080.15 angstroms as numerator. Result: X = 1.0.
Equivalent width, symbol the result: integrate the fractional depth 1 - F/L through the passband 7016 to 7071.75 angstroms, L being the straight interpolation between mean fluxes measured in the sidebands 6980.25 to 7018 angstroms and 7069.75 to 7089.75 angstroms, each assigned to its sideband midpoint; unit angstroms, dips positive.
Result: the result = -2.2 angstroms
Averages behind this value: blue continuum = 34.7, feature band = 35.9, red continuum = 34.4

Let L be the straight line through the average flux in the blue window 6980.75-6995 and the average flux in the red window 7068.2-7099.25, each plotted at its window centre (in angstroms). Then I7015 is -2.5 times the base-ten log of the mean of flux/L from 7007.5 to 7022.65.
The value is -0.04 mag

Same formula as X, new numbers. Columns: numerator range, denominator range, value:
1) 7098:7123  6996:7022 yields 1.01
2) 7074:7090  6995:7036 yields 0.97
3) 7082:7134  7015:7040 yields 0.96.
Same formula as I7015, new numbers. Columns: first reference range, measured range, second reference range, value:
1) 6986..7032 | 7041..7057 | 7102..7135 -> -0.04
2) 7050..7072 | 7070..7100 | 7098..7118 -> 0.04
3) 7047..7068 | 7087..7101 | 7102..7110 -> 0.07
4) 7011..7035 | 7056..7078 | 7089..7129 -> -0.01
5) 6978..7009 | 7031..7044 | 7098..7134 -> -0.06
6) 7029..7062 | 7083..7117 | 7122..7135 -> 0.00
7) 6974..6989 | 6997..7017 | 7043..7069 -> 0.00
